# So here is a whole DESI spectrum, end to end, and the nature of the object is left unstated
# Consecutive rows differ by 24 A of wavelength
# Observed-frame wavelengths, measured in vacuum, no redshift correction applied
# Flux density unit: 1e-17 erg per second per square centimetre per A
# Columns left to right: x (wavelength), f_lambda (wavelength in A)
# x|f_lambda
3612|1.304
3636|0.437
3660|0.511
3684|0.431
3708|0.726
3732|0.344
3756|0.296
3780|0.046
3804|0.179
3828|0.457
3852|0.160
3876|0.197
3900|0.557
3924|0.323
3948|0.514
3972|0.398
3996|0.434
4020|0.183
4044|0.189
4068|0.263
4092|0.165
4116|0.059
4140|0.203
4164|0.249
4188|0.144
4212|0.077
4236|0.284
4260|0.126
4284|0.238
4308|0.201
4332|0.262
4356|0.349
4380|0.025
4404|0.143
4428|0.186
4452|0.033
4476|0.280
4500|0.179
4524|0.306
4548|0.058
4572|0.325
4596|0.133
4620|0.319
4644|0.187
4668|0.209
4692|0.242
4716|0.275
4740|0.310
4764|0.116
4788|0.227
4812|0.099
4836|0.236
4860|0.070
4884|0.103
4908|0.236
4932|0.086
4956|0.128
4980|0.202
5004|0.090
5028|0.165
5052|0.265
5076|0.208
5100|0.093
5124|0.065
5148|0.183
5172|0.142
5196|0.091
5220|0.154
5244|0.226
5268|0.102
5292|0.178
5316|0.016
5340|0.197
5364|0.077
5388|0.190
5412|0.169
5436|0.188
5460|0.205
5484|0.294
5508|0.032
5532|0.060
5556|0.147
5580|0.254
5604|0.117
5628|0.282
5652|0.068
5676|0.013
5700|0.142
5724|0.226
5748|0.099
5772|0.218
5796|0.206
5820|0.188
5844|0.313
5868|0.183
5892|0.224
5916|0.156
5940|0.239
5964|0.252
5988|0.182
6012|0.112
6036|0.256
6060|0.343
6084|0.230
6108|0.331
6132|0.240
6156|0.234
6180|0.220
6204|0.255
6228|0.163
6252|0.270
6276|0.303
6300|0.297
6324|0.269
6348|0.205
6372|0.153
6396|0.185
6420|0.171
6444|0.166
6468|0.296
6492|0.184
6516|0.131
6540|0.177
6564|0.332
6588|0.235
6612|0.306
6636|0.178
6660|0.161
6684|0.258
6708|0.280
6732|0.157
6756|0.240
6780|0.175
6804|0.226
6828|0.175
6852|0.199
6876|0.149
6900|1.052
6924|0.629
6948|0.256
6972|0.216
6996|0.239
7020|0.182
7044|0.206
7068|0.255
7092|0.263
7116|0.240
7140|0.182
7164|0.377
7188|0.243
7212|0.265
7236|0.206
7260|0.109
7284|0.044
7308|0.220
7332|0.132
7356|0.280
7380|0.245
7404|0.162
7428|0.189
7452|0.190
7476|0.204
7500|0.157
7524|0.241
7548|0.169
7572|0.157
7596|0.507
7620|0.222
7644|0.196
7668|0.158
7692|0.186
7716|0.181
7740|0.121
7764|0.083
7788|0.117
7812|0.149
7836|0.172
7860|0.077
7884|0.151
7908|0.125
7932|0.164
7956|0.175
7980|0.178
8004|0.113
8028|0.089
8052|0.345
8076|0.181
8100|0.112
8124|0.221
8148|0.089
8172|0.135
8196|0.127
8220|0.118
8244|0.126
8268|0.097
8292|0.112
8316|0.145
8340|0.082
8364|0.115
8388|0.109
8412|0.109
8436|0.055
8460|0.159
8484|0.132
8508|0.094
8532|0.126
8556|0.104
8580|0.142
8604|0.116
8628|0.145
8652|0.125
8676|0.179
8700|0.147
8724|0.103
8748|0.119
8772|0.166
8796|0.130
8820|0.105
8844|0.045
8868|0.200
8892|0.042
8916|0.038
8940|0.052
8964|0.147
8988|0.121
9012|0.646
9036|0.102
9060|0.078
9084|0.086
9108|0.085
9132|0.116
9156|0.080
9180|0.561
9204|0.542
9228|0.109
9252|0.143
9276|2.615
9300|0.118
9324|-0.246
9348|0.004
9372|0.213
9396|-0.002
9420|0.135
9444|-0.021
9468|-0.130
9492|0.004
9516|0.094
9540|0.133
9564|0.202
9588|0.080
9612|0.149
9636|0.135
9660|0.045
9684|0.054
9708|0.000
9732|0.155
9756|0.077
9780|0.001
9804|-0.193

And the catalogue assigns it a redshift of 0.853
